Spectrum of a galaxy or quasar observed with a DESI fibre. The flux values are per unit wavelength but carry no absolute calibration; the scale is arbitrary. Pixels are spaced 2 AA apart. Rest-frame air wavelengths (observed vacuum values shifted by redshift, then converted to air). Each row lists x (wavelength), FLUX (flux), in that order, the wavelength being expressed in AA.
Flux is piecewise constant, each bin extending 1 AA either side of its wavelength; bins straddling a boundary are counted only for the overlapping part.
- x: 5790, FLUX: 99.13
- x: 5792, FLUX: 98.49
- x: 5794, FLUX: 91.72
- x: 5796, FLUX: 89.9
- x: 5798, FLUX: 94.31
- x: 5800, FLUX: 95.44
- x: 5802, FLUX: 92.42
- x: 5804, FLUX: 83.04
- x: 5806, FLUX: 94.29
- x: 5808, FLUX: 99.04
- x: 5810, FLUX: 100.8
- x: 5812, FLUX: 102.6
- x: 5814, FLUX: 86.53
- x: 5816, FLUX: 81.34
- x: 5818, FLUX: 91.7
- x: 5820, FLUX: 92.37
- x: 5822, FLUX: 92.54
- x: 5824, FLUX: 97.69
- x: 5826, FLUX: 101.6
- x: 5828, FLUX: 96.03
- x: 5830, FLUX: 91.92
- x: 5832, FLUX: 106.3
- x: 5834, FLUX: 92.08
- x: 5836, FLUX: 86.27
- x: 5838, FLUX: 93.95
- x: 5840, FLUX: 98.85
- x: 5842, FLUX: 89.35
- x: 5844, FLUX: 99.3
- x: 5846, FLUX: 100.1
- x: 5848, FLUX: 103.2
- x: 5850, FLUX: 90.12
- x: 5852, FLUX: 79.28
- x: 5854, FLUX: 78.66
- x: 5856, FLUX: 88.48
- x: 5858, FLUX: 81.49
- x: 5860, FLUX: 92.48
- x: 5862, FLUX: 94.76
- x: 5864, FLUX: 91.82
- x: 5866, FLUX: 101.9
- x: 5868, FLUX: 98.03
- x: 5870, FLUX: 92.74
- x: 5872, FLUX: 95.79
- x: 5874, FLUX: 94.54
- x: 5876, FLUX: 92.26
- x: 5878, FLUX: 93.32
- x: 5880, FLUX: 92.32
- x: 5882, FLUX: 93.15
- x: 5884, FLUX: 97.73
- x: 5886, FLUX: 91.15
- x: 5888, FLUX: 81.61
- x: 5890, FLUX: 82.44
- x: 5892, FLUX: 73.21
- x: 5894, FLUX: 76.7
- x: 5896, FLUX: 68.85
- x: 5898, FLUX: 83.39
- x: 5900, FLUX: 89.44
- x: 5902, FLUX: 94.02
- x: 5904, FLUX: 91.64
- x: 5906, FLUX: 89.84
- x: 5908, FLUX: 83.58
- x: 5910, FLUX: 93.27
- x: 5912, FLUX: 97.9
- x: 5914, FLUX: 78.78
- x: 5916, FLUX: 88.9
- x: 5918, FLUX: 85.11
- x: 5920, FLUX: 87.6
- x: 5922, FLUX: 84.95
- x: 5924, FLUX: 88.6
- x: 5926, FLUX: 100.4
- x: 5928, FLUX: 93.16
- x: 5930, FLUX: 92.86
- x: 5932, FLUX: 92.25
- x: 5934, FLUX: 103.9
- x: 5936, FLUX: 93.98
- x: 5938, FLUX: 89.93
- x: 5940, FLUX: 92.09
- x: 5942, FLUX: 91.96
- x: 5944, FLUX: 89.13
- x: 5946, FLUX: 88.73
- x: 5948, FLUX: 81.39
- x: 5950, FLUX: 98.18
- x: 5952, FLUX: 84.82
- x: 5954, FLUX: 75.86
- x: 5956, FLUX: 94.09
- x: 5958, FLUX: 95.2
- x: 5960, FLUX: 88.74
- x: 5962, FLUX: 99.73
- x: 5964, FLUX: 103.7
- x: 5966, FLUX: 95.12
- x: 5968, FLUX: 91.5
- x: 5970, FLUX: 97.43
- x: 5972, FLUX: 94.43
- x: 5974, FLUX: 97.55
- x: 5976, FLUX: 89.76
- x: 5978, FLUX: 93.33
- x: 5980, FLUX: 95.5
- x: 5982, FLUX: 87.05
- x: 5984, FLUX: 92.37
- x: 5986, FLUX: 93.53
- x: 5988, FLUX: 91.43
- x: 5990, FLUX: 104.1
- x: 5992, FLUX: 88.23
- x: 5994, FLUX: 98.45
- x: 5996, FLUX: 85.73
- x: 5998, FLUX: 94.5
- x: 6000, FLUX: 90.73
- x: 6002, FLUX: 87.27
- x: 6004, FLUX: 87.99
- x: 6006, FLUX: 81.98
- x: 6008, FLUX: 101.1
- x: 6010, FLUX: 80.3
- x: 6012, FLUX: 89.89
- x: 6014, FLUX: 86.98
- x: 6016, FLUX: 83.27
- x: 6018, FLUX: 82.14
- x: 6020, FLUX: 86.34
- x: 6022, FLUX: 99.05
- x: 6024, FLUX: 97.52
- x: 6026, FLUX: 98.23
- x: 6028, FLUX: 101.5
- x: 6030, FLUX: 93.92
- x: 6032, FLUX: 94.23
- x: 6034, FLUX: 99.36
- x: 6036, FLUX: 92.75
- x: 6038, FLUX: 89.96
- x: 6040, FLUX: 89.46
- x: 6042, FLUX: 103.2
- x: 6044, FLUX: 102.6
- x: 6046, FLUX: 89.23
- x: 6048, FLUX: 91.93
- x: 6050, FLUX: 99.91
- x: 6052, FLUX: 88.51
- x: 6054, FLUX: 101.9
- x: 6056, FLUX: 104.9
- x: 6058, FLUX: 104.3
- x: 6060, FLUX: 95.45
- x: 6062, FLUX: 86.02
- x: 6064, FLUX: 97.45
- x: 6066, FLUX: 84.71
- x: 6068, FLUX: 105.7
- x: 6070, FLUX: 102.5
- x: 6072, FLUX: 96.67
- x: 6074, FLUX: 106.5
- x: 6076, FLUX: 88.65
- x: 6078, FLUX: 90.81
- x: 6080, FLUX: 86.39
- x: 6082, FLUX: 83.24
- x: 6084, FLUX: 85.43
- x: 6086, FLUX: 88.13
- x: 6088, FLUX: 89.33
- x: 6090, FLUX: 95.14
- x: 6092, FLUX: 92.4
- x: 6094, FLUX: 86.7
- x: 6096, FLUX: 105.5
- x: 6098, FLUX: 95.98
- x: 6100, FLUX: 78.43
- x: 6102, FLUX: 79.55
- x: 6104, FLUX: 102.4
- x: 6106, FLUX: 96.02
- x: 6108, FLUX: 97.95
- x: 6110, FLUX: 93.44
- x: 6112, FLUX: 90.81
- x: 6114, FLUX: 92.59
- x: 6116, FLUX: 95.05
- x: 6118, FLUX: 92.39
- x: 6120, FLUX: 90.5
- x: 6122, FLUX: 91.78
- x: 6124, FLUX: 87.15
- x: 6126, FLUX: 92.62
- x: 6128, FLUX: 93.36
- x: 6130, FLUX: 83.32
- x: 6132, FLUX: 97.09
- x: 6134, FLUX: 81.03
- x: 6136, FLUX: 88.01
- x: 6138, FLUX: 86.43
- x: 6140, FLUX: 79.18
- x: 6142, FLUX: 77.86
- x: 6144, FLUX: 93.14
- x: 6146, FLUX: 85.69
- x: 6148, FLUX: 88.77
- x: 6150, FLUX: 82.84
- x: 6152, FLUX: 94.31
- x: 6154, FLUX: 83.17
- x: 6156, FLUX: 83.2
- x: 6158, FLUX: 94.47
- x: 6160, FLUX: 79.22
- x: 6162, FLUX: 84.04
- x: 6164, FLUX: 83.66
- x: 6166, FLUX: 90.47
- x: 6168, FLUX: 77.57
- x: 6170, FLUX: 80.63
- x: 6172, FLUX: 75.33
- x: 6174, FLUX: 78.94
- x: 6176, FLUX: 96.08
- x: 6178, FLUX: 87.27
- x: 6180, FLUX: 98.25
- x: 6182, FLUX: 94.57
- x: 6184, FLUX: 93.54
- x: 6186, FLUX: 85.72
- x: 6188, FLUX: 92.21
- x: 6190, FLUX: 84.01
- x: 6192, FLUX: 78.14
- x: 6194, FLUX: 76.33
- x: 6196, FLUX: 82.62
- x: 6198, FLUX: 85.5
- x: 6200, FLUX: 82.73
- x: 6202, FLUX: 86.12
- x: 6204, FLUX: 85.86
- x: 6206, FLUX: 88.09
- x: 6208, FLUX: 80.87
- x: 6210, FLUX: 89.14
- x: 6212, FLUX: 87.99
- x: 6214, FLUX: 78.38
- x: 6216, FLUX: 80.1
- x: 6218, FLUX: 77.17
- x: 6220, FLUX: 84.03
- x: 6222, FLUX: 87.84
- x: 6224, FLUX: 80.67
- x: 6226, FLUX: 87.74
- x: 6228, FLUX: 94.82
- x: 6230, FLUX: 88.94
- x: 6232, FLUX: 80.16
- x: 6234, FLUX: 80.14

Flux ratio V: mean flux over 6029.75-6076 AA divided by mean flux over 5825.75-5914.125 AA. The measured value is 1.1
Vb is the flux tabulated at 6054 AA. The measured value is 101.9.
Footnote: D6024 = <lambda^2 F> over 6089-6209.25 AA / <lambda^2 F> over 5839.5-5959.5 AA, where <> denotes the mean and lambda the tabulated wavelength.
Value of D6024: 1.06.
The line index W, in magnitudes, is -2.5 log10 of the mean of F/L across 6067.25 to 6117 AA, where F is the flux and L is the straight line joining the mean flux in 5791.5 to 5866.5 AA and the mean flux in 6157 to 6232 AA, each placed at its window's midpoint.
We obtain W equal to -0.066 mag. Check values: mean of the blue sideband 93.1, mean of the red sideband 85.3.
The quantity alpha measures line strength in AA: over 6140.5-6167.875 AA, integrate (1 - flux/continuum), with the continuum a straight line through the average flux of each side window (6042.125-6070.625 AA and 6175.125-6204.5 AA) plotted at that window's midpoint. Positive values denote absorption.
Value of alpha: 1.2 AA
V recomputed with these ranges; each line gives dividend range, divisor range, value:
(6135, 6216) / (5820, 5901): 0.94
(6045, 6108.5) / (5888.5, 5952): 1.06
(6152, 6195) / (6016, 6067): 0.91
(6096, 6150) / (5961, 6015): 0.97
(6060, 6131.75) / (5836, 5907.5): 1.02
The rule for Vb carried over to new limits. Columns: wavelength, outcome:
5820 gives 92.37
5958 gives 95.2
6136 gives 88.01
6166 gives 90.47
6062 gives 86.02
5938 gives 89.93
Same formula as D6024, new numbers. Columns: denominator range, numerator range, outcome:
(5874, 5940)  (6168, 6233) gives 1.05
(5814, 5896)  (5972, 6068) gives 1.08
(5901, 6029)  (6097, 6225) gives 1.01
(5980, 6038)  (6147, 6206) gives 0.99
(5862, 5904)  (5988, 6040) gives 1.07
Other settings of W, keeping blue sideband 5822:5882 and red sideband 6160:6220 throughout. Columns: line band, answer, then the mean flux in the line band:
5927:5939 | -0.03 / 94.3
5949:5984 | -0.03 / 93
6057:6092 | -0.07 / 93.3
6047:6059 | -0.12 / 98.6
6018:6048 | -0.07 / 95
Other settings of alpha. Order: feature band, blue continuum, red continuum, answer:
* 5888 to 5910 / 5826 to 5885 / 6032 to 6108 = 2.3 AA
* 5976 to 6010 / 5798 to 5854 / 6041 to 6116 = 0.8 AA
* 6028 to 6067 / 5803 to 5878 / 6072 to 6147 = -1.9 AA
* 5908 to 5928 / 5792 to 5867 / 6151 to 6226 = 0.4 AA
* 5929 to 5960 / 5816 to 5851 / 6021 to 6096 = 1.3 AA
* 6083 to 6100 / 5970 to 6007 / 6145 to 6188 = -0.5 AA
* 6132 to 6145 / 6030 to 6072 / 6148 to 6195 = 0.5 AA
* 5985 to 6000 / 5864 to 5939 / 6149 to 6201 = -0.8 AA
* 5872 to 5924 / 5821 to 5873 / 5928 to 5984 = 3.1 AA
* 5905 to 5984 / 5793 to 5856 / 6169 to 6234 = -0.8 AA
